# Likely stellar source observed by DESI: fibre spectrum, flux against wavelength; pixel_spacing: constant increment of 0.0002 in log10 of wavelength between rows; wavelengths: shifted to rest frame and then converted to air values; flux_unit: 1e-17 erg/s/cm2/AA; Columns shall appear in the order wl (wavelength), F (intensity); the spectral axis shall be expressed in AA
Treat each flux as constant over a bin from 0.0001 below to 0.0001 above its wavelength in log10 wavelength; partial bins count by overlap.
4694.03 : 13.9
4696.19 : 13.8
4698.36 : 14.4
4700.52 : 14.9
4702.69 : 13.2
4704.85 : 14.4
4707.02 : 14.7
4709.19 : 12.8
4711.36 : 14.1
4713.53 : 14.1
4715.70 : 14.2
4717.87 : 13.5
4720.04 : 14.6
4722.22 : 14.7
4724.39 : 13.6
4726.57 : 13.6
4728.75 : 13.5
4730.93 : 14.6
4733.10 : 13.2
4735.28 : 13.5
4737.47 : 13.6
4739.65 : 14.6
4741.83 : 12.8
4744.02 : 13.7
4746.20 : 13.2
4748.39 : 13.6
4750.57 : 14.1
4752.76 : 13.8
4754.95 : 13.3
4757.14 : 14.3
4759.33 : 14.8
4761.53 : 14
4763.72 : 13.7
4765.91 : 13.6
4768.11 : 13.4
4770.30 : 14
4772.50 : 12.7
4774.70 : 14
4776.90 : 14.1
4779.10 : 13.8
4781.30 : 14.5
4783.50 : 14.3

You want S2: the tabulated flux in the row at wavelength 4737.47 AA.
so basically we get 13.6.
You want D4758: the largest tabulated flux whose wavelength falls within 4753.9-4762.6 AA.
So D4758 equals 14.8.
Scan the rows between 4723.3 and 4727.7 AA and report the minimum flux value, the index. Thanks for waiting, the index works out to 13.6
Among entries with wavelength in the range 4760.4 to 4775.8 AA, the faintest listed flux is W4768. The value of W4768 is 12.7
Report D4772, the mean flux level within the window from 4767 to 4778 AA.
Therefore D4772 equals 13.6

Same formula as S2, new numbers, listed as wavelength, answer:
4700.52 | 14.9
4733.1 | 13.2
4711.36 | 14.1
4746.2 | 13.2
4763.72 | 13.7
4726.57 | 13.6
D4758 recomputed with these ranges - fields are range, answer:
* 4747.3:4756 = 14.1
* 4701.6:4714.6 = 14.7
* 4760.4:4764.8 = 14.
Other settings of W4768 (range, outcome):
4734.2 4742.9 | 12.8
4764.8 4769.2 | 13.4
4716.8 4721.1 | 13.5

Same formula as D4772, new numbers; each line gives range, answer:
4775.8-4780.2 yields 14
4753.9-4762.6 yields 14.1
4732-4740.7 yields 13.7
